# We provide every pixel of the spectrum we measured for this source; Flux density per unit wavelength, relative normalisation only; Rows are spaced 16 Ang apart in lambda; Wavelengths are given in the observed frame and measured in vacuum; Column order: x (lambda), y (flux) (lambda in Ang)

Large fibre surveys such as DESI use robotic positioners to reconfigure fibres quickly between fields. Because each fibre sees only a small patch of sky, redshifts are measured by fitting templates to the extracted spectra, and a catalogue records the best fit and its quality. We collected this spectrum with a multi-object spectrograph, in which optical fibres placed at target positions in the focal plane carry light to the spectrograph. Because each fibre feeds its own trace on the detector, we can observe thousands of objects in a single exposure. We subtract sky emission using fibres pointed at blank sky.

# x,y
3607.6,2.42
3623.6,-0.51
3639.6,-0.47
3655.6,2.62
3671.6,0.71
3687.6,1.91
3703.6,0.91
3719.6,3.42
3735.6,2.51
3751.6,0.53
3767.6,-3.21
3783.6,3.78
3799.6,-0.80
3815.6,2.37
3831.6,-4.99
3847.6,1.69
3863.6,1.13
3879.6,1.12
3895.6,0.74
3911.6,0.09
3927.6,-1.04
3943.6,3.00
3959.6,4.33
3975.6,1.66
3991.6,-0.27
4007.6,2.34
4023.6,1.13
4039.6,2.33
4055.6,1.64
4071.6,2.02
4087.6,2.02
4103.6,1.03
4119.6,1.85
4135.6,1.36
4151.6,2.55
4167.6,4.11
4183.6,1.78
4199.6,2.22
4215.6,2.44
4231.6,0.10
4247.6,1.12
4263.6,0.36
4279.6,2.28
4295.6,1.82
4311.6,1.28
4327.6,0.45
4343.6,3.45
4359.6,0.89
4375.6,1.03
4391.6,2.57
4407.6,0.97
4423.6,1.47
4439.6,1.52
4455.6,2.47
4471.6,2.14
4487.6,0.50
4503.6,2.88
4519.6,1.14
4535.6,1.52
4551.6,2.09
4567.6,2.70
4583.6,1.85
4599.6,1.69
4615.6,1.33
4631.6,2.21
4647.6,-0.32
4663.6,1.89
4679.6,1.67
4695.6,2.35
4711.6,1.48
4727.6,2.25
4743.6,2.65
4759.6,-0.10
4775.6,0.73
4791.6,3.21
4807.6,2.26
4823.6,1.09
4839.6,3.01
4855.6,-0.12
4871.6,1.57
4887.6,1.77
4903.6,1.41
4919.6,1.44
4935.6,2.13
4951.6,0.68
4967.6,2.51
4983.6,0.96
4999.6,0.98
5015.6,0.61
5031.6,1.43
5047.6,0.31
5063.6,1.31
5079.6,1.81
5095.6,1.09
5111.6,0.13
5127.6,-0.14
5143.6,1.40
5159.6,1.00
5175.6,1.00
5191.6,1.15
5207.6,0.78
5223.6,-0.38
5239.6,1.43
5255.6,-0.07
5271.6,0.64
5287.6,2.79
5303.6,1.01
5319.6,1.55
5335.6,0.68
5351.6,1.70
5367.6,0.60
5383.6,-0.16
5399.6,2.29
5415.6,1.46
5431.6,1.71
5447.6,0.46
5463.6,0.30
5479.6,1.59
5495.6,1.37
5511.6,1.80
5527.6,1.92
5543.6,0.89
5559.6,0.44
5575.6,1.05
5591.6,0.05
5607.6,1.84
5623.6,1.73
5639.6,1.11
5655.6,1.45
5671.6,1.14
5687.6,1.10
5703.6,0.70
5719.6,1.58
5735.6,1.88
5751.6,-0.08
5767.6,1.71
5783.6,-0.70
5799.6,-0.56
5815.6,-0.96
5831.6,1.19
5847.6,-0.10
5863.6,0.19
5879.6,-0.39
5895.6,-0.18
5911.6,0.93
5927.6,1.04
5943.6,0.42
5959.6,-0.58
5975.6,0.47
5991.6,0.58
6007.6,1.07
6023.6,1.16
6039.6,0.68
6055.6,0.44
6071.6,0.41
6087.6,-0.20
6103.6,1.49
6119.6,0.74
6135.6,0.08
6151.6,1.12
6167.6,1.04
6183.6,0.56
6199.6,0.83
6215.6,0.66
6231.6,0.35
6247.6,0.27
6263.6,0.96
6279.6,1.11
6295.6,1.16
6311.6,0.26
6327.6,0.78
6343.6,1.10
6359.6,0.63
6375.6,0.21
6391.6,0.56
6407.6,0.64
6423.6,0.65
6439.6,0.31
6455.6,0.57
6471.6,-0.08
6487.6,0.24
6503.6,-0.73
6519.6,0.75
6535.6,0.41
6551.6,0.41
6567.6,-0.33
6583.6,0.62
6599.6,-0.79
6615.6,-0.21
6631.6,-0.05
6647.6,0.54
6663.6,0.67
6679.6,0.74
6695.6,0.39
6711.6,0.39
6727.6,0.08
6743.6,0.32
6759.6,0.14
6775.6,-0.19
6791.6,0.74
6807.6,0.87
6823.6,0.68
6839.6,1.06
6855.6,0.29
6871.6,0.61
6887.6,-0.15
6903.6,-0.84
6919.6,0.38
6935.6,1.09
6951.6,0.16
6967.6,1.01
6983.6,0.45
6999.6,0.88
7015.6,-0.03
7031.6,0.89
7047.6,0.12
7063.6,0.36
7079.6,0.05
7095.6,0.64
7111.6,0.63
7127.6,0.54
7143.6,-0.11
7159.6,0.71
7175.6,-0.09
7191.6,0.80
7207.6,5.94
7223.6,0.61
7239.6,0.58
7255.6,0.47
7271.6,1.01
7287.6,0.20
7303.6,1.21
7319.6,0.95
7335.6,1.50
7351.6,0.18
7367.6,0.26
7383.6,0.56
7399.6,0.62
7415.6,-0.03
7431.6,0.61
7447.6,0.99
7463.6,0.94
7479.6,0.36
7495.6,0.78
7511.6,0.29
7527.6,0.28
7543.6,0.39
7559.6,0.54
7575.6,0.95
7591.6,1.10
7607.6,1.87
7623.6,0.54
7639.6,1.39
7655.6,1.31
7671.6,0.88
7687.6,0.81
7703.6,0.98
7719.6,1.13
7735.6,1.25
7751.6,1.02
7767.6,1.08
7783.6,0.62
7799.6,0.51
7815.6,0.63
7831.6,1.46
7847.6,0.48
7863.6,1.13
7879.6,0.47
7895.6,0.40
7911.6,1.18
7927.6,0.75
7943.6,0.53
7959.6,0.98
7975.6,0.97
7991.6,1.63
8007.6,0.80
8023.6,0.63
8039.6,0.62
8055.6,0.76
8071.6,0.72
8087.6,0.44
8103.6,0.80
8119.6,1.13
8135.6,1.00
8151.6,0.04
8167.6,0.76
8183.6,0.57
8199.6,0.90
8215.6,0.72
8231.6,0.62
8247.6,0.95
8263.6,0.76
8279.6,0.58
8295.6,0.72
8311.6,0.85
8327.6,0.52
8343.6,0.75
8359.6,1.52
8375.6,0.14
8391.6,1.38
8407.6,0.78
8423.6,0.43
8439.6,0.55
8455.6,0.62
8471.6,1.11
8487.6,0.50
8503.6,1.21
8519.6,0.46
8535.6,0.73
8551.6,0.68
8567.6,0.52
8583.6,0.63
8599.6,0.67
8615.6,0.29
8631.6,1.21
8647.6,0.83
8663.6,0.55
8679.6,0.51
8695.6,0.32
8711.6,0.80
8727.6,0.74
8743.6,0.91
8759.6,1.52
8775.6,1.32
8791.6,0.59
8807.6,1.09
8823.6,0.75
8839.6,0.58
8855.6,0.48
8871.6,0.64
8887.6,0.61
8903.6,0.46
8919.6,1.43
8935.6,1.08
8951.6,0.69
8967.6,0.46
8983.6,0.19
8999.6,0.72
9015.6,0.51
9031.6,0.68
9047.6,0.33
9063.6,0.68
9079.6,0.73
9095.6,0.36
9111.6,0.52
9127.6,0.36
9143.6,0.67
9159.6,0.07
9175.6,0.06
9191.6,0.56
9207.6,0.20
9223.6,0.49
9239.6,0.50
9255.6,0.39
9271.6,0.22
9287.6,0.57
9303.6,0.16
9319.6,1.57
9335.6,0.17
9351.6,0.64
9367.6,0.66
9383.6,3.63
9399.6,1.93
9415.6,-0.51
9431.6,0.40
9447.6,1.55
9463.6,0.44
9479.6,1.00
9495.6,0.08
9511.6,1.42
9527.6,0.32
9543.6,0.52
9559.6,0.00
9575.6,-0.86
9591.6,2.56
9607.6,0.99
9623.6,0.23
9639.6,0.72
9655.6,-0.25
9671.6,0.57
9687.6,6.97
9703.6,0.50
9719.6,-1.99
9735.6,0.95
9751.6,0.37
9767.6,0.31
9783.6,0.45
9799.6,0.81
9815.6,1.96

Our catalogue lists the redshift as 0.93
